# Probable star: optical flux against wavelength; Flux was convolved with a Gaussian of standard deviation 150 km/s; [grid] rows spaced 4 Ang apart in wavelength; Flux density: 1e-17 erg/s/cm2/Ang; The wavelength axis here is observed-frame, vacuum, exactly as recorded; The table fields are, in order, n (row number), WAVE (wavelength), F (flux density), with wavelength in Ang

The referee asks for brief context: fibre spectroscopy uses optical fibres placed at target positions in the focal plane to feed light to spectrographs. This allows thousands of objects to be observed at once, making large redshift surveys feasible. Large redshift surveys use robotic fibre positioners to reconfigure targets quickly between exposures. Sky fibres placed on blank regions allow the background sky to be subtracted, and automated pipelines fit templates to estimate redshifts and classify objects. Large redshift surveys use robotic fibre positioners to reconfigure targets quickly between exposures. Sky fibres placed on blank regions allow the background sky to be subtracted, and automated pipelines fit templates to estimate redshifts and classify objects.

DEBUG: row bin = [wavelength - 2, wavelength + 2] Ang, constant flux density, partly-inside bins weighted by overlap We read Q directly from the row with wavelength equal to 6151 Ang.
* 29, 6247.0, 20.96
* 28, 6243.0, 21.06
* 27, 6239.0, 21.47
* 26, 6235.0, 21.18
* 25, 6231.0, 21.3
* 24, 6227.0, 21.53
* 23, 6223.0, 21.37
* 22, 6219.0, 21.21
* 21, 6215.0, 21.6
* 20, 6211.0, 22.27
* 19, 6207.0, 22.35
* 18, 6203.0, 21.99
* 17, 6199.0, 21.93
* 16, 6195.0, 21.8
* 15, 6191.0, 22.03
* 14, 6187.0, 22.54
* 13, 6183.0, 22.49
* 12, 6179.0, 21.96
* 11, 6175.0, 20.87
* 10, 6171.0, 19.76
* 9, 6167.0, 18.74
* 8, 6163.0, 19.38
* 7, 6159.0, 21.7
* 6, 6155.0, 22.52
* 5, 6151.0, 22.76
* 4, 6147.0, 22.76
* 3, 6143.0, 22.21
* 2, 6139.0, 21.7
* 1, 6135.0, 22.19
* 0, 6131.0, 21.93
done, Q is 22.76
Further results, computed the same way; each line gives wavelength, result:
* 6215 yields 21.6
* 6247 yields 20.96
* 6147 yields 22.76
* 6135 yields 22.19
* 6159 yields 21.7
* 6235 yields 21.18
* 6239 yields 21.47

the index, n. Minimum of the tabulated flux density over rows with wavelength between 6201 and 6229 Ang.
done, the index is 21.21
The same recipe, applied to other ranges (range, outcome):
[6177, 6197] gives 21.8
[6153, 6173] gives 18.74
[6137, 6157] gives 21.7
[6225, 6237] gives 21.18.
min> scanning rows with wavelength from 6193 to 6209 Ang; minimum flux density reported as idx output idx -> 21.8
